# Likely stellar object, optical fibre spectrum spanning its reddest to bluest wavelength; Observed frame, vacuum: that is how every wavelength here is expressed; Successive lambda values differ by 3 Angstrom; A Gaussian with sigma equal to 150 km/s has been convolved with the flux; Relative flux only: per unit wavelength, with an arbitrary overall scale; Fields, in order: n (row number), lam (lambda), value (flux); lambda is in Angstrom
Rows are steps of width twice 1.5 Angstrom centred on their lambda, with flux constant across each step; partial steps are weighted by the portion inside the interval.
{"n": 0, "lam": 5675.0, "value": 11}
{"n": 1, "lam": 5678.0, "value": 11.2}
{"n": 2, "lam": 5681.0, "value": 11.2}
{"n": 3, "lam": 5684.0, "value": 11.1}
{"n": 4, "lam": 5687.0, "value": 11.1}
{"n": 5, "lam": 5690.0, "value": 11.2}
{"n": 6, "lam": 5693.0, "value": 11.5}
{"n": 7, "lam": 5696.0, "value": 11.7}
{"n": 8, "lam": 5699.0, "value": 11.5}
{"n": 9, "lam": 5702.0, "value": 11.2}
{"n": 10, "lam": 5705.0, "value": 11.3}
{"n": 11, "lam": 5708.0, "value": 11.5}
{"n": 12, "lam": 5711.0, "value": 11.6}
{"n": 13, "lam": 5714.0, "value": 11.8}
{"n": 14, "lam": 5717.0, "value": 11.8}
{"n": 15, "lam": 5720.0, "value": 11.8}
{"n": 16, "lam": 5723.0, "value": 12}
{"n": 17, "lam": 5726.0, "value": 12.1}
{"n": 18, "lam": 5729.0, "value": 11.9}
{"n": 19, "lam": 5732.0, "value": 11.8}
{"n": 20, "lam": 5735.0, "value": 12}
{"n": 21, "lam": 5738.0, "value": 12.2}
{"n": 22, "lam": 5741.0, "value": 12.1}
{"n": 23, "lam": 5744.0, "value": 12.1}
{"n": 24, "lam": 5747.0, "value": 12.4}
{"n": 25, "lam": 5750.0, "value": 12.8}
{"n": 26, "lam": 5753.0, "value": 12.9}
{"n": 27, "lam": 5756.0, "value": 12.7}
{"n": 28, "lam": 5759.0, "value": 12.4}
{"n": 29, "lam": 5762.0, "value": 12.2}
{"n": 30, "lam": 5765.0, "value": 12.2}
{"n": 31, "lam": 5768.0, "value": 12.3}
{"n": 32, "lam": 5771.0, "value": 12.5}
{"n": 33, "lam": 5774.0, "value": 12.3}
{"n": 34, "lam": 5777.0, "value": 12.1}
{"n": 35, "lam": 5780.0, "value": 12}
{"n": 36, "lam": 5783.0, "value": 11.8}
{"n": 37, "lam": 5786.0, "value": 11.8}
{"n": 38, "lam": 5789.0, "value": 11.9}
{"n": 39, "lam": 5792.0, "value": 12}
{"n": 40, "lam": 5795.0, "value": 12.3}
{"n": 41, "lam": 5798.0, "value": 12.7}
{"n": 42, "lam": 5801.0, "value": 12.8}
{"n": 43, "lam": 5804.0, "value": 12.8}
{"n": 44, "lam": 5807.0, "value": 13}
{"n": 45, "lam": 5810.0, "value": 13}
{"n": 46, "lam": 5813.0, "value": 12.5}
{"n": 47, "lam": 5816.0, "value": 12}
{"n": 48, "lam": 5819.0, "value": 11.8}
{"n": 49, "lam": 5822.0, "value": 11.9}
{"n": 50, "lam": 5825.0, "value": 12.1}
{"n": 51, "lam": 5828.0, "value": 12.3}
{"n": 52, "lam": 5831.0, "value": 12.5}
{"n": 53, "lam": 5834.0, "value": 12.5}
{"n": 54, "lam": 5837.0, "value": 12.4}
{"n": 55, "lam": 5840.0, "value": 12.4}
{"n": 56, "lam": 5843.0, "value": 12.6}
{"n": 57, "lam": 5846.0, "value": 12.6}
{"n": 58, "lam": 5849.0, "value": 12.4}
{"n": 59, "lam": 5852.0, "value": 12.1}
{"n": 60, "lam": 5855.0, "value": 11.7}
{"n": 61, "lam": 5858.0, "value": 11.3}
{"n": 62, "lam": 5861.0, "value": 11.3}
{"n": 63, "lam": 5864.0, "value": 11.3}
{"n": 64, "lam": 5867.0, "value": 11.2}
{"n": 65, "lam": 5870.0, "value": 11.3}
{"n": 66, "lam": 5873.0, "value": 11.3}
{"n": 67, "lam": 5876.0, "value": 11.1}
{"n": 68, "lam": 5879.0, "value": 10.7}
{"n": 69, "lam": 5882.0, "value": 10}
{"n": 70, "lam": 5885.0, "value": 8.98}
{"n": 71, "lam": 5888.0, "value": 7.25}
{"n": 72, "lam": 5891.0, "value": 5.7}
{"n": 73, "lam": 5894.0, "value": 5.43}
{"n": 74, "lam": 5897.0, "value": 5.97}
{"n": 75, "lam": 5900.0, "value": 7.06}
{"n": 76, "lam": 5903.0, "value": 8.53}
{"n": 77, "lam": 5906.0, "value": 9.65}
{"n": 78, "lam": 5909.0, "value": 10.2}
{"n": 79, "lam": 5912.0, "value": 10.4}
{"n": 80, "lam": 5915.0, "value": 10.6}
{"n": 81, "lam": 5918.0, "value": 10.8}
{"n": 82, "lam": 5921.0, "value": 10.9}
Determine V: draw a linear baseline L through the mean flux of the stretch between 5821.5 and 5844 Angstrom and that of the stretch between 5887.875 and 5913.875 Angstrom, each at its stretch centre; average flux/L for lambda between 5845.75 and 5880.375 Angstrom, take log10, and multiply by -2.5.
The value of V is -0.11 mag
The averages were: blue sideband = 12.4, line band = 11.5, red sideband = 7.87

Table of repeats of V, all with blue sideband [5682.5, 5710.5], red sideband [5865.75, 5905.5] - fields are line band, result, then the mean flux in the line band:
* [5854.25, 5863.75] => -0.24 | 11.4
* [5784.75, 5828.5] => -0.24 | 12.3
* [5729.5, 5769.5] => -0.16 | 12.3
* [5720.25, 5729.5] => -0.10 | 12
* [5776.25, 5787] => -0.17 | 11.9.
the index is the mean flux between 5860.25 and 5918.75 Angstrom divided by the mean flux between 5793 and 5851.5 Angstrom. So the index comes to 0.76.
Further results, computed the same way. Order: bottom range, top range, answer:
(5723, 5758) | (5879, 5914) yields 0.67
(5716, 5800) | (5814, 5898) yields 0.89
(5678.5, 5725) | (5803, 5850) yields 1.08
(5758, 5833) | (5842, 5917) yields 0.81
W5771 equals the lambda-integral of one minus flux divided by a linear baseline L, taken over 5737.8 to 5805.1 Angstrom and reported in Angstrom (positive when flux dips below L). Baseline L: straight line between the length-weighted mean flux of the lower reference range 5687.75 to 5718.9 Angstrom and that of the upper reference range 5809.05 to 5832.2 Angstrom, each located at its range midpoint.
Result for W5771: -2.2 Angstrom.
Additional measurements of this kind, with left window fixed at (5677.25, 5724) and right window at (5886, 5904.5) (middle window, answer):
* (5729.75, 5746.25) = -2.34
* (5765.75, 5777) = -2.98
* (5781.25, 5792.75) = -3.09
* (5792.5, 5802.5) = -3.77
